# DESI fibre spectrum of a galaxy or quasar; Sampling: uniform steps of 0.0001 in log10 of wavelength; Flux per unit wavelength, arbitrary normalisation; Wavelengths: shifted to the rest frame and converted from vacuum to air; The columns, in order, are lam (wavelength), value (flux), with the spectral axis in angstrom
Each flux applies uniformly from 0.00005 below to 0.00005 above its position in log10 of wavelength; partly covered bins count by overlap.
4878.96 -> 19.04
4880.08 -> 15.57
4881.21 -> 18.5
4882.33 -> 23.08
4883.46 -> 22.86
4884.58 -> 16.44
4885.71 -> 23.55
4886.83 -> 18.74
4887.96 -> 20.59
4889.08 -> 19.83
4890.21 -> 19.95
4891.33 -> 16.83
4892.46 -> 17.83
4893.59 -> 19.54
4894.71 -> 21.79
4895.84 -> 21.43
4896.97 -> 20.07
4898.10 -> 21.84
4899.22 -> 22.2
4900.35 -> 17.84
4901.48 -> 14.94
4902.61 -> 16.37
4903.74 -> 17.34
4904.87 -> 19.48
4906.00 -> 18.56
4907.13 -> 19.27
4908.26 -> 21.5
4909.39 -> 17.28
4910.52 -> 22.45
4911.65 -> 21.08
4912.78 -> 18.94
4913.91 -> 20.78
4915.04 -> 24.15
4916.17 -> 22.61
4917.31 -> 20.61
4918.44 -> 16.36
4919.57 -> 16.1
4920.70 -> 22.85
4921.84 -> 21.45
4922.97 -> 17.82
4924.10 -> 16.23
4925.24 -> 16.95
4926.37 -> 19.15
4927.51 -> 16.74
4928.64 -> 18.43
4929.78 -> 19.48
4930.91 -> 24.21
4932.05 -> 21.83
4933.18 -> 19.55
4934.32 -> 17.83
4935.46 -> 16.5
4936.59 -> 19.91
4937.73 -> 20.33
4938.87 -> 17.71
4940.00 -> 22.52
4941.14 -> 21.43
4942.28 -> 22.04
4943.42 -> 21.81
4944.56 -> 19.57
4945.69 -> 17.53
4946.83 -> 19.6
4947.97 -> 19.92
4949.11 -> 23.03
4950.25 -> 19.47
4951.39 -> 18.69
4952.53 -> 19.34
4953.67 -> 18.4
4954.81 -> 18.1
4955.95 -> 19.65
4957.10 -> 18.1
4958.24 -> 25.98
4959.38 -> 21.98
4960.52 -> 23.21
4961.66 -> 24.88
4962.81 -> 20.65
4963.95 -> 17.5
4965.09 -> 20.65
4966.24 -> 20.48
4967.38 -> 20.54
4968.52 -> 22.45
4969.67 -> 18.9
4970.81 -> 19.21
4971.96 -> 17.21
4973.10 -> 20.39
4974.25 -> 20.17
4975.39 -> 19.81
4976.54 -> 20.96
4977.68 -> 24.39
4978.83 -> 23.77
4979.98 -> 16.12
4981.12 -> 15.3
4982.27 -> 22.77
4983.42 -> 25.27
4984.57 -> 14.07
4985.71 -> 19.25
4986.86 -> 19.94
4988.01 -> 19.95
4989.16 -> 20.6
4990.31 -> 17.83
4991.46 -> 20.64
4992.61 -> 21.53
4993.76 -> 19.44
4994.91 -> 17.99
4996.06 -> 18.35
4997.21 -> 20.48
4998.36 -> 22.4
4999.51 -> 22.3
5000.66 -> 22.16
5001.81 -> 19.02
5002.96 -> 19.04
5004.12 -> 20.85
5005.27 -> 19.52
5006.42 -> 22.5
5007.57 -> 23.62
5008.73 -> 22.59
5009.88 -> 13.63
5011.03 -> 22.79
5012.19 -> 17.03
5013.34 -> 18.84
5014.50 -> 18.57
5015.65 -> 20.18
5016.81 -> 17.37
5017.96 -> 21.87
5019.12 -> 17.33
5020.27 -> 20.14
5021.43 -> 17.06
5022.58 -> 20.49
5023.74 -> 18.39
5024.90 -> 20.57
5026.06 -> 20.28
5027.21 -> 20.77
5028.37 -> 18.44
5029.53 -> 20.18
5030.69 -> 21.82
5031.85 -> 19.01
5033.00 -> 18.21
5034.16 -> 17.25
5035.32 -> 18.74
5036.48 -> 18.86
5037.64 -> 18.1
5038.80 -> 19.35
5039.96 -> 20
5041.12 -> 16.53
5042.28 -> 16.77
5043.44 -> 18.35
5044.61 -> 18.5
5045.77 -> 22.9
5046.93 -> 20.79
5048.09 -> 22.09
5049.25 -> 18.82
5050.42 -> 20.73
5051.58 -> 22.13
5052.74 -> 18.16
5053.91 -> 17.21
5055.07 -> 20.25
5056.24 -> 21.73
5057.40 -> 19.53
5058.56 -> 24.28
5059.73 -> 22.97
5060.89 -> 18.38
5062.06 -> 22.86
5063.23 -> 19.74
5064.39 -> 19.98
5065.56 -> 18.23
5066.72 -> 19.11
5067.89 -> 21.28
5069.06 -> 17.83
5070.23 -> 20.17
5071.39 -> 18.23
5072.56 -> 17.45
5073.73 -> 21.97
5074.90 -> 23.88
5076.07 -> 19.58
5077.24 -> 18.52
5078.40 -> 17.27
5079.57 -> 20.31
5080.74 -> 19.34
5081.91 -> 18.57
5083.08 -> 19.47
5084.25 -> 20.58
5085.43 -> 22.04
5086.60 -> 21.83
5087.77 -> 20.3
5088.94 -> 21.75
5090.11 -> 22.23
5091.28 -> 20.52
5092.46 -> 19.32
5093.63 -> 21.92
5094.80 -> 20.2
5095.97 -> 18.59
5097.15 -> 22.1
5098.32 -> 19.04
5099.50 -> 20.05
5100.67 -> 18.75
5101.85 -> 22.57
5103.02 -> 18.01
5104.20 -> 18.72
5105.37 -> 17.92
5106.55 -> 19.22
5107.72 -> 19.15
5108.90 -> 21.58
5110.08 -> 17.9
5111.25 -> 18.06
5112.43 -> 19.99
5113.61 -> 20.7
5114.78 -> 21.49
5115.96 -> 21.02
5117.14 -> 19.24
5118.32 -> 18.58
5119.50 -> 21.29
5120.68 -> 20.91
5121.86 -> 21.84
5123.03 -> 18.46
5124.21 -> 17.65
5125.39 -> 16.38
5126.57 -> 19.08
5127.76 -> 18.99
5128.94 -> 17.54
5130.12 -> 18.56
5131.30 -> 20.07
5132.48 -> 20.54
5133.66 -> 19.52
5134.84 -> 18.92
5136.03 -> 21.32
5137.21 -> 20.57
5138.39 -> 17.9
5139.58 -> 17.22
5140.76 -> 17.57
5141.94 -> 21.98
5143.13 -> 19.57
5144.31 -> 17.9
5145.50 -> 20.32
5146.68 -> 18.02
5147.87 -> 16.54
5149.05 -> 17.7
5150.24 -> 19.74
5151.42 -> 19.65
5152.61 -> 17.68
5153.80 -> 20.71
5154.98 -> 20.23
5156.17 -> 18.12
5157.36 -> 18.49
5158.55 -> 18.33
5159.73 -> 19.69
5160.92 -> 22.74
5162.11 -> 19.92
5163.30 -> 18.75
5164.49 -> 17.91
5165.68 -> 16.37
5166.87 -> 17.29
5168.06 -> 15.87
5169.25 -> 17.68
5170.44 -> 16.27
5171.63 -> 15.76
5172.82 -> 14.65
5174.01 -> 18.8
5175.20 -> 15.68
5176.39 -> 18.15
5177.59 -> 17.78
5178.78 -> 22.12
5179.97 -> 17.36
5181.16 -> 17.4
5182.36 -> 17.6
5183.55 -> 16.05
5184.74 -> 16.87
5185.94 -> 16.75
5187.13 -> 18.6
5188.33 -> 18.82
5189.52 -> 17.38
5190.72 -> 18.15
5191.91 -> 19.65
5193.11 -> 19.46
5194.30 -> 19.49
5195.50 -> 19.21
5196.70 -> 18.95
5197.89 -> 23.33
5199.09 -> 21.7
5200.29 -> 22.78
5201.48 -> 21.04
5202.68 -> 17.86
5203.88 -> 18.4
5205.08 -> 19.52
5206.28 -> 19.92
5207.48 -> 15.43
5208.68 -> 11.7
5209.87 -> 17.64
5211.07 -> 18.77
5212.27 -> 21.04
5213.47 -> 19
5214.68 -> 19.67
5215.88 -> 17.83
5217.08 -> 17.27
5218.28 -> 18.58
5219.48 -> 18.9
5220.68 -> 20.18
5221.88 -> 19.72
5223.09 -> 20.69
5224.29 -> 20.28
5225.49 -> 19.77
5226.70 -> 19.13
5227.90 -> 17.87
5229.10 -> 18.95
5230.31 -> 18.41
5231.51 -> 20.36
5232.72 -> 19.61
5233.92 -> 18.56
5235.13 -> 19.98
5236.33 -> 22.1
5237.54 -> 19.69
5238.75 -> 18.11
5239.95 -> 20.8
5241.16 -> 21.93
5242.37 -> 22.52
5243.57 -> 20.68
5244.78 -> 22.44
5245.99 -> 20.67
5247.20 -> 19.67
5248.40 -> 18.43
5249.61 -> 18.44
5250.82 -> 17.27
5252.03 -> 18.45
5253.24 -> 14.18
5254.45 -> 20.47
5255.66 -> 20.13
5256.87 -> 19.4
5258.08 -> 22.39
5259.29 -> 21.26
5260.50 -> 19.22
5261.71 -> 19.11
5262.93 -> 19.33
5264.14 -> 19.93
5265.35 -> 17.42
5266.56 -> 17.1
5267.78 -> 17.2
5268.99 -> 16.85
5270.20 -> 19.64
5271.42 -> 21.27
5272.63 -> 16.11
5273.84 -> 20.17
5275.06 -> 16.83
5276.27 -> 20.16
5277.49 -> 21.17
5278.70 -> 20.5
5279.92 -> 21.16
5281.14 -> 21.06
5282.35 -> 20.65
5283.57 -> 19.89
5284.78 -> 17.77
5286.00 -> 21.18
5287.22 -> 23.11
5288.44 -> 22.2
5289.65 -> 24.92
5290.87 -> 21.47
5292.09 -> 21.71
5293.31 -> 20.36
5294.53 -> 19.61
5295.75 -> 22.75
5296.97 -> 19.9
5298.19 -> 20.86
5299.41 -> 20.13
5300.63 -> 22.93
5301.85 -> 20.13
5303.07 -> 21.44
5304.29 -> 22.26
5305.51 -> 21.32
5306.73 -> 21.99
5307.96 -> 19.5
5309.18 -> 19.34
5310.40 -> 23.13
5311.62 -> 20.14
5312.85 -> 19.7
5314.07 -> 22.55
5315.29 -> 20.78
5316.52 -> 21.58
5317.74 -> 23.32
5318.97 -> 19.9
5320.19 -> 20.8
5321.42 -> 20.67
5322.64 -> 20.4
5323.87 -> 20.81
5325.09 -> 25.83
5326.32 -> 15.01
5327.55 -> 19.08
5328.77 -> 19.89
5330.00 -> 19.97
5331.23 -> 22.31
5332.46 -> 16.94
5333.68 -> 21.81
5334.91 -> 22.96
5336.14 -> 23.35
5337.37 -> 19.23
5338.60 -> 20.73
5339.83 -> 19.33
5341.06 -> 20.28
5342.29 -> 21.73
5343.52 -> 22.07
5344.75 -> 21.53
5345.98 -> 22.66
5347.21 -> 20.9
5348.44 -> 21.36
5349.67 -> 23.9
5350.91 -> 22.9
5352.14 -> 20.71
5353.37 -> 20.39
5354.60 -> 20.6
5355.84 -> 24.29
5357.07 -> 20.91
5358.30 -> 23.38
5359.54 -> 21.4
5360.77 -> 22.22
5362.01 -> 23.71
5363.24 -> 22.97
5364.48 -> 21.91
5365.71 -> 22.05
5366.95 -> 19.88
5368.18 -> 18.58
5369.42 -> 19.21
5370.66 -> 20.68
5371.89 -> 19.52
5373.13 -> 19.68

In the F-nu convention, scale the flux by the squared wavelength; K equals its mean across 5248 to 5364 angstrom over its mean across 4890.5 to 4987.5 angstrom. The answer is 1.20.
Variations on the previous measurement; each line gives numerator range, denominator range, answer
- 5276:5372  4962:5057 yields 1.21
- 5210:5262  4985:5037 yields 1.08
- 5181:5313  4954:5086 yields 1.08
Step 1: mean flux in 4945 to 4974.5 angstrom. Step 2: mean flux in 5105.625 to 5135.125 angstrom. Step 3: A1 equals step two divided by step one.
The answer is 0.96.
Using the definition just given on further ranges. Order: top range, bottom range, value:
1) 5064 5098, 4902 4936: 1.04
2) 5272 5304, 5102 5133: 1.07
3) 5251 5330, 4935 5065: 1.02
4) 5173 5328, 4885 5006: 0.99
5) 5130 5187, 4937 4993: 0.91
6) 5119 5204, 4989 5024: 0.95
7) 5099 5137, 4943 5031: 0.97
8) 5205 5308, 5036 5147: 1.00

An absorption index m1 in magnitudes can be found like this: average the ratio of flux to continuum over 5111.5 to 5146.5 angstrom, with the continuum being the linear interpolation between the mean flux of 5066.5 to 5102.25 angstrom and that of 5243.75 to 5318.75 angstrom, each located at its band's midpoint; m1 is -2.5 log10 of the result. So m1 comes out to 0.039 mag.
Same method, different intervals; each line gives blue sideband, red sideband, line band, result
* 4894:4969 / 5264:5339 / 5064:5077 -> 0.023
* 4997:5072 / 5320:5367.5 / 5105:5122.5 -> 0.013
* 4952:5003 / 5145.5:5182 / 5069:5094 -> -0.059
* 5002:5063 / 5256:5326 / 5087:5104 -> -0.023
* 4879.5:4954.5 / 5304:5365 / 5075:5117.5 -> 0.019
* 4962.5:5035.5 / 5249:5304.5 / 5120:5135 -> 0.042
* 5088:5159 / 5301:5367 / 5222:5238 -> 0.040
